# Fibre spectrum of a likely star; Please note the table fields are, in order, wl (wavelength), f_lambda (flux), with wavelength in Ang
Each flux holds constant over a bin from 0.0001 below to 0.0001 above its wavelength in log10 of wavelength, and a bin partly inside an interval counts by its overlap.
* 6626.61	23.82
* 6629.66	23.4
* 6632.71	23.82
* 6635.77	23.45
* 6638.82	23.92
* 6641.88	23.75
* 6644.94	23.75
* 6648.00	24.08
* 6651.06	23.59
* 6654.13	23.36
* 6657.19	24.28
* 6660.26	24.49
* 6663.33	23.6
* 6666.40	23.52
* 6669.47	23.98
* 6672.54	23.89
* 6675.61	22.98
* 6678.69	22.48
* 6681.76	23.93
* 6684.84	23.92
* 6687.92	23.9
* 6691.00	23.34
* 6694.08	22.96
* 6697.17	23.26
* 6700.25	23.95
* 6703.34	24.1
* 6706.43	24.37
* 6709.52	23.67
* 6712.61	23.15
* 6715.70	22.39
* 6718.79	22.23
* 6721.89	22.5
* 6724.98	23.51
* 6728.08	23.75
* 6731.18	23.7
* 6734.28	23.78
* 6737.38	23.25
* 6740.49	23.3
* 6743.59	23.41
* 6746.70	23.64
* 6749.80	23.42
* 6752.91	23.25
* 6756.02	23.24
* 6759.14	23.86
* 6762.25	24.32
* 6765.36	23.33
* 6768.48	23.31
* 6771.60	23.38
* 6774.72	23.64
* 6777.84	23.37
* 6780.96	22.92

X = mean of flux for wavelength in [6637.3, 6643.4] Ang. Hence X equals 23.8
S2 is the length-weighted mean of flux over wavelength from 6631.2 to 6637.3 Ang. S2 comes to 23.6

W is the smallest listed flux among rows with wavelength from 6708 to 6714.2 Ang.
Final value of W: 23.15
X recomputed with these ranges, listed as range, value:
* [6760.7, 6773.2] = 23.6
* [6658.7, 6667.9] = 23.9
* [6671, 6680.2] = 23.1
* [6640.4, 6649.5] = 23.9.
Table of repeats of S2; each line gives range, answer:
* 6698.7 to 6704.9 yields 24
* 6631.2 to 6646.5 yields 23.7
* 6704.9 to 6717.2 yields 23.4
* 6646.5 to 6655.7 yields 23.7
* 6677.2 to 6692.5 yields 23.5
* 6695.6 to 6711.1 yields 23.9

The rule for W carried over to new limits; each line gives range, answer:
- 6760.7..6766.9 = 23.33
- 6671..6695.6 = 22.48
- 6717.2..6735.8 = 22.23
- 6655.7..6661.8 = 24.28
